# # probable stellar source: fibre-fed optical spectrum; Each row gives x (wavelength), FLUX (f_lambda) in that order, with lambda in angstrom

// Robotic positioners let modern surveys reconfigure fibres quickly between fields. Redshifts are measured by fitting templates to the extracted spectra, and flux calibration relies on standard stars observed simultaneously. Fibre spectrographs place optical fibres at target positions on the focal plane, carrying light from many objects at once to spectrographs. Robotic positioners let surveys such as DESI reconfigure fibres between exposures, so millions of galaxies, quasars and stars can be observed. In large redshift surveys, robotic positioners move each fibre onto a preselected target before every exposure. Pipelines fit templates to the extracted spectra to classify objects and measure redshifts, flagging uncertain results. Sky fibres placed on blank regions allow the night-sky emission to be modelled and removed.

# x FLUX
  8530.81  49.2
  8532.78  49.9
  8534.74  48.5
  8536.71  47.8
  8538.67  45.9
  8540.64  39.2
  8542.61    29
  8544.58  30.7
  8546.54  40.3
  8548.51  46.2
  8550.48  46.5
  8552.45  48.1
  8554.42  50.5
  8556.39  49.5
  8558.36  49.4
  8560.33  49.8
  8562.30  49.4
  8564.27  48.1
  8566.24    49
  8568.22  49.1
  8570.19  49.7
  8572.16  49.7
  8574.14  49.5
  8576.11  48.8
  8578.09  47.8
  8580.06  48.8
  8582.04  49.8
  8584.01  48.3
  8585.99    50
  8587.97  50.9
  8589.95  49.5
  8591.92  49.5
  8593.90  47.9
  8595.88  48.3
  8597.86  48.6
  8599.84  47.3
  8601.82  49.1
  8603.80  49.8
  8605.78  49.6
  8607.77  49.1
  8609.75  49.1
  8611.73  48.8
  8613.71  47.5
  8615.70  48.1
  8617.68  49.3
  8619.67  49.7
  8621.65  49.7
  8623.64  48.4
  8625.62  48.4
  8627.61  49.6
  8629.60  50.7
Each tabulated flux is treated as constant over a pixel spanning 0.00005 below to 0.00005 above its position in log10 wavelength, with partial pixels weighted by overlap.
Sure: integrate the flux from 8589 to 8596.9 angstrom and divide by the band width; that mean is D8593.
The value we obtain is 48.8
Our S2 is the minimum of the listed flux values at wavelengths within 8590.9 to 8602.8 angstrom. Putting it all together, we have 47.3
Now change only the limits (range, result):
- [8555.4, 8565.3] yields 48.1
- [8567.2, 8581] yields 47.8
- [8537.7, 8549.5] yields 29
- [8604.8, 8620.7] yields 47.5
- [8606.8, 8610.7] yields 49.1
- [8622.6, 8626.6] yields 48.4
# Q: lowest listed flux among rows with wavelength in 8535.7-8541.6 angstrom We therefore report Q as 39.2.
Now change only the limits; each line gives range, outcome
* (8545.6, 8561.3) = 40.3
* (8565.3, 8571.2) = 49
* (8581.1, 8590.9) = 48.3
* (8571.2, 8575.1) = 49.5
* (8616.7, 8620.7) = 49.3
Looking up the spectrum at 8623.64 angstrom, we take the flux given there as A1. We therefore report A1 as 48.4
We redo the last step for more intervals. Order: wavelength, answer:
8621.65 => 49.7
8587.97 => 50.9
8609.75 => 49.1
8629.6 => 50.7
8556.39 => 49.5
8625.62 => 48.4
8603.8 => 49.8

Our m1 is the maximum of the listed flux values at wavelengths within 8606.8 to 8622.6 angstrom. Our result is 49.7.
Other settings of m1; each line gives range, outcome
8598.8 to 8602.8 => 49.1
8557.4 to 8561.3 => 49.8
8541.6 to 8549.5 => 46.2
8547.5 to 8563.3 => 50.5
